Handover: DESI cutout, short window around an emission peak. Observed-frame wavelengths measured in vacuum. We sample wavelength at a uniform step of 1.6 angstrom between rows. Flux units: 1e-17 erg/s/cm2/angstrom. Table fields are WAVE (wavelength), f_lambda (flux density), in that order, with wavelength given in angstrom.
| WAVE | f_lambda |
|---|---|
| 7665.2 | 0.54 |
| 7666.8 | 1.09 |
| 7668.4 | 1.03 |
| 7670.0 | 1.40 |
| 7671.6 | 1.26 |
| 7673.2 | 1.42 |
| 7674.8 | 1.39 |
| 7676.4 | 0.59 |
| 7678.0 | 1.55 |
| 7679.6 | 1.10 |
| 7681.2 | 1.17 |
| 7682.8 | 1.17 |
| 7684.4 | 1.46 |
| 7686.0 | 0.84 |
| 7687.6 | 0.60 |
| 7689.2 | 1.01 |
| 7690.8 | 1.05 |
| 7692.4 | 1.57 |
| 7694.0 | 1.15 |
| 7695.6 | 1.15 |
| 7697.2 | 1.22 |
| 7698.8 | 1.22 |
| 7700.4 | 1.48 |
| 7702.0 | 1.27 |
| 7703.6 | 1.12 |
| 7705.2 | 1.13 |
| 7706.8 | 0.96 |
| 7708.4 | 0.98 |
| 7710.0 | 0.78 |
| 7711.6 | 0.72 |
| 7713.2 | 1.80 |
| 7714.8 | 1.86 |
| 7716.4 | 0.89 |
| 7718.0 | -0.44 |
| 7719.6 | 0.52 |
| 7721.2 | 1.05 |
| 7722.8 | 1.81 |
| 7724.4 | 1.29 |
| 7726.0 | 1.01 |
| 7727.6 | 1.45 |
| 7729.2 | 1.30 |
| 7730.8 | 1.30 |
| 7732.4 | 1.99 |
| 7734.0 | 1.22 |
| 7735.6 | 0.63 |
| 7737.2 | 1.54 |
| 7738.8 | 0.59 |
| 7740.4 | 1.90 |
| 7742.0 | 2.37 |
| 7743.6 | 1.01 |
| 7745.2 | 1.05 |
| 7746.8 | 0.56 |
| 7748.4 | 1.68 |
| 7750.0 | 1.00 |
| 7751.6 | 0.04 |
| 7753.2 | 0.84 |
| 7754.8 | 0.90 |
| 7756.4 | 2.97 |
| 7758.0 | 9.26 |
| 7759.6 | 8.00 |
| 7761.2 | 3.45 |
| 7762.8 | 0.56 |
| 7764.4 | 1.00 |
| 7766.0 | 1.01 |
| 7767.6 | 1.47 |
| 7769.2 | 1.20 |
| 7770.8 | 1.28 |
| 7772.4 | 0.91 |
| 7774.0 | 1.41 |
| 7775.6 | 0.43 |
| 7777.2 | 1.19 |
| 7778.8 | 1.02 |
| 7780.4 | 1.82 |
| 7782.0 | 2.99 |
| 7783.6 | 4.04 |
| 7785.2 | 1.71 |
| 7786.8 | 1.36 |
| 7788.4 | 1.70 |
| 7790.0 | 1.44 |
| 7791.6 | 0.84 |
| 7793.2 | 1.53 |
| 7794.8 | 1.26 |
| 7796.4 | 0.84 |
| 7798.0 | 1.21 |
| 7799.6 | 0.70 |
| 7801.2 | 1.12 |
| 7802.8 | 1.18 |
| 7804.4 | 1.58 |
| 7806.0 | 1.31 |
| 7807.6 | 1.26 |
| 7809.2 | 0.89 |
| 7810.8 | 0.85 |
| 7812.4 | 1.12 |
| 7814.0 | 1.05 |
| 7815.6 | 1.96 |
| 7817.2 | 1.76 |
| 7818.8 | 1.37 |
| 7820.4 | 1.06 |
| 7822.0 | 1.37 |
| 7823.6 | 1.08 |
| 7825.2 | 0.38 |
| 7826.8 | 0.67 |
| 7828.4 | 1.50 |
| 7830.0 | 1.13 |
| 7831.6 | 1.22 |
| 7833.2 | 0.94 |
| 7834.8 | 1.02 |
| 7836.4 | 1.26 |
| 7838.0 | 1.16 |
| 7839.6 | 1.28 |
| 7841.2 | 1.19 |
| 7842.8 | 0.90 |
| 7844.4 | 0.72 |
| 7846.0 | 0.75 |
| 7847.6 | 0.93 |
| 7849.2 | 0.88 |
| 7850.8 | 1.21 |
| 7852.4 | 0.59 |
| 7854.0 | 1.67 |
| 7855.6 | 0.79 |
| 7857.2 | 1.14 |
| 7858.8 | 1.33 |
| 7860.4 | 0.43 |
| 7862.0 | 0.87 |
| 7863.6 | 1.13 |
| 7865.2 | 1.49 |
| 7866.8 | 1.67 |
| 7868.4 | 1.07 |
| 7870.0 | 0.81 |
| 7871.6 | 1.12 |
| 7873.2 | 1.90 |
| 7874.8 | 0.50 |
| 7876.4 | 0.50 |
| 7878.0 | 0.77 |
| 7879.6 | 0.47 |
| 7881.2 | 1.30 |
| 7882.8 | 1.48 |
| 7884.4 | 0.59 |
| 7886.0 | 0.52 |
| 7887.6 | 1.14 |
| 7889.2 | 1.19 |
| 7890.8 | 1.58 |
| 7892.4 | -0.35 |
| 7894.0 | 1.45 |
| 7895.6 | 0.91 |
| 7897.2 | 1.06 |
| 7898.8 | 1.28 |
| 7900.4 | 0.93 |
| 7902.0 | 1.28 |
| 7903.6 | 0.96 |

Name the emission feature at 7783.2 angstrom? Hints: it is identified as [N II]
